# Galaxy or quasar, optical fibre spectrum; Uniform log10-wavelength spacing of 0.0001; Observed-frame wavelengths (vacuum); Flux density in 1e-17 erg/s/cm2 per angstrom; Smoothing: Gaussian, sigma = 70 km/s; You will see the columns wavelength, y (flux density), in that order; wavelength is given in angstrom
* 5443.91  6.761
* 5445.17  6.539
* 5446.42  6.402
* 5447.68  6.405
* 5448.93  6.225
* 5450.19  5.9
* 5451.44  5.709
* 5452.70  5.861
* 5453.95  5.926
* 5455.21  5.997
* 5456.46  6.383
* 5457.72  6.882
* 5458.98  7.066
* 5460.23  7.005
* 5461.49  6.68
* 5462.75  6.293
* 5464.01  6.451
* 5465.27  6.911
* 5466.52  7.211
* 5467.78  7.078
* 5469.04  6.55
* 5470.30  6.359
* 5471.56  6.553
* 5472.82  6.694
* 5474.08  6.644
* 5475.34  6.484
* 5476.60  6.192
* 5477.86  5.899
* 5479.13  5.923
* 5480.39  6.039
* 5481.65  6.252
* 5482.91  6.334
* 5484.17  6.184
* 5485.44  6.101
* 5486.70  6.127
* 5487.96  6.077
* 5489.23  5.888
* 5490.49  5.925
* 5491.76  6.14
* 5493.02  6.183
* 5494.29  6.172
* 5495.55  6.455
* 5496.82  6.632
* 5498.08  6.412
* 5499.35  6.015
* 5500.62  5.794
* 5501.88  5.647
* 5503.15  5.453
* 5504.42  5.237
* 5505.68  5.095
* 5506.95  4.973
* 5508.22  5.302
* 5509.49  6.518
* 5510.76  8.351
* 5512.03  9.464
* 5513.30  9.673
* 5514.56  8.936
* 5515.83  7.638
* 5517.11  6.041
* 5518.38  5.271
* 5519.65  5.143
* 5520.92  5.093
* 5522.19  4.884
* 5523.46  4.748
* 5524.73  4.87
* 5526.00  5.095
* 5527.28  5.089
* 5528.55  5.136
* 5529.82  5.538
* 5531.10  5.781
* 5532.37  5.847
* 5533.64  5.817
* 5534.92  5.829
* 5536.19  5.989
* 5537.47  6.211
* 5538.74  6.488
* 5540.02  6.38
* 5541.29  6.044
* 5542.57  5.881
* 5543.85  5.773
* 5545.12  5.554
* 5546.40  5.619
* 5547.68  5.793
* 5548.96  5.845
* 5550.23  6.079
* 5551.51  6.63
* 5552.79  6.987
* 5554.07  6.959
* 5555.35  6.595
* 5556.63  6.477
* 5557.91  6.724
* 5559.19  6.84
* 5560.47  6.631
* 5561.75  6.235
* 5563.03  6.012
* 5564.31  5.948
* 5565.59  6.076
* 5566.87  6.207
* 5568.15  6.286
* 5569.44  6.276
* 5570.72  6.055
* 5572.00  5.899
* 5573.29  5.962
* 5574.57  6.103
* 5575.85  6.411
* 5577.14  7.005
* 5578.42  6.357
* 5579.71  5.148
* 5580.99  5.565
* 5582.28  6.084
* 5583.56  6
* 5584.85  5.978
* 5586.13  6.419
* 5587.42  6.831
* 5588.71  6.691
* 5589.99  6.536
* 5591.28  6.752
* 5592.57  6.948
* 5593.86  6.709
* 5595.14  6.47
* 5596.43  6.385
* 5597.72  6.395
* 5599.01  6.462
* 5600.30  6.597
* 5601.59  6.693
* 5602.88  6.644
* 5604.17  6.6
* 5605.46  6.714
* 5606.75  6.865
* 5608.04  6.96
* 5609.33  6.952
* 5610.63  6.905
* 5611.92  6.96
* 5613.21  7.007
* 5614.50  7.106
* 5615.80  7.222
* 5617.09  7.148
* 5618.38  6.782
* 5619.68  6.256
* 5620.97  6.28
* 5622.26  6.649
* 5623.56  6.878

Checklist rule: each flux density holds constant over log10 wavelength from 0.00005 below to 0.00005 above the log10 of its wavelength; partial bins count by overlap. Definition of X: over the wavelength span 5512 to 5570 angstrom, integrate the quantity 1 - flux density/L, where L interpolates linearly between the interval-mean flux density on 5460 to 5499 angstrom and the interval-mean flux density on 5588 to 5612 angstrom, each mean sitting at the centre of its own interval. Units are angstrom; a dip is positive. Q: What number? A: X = 3.42 angstrom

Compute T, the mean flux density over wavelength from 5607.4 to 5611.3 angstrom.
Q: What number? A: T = 6.93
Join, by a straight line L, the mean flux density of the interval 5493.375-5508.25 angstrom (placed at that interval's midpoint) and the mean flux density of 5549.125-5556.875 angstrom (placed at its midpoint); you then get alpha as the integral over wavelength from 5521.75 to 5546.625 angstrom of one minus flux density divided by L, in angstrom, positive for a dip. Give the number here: 2.6 angstrom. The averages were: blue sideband 5.79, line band 5.64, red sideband 6.58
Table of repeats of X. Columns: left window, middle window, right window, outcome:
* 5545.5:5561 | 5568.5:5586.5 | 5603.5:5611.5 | 1.4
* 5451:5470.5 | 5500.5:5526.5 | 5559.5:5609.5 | 1.2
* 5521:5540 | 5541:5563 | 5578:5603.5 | -1.6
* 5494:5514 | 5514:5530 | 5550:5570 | 2.0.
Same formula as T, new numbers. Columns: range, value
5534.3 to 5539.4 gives 6.13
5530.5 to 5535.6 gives 5.83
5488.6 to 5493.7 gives 6.03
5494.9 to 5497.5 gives 6.55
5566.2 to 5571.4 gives 6.2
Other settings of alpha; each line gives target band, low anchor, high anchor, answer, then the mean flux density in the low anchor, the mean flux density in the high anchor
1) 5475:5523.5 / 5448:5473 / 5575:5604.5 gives 1.68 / 6.48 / 6.42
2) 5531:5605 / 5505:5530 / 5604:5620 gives 3.17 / 6.15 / 6.9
